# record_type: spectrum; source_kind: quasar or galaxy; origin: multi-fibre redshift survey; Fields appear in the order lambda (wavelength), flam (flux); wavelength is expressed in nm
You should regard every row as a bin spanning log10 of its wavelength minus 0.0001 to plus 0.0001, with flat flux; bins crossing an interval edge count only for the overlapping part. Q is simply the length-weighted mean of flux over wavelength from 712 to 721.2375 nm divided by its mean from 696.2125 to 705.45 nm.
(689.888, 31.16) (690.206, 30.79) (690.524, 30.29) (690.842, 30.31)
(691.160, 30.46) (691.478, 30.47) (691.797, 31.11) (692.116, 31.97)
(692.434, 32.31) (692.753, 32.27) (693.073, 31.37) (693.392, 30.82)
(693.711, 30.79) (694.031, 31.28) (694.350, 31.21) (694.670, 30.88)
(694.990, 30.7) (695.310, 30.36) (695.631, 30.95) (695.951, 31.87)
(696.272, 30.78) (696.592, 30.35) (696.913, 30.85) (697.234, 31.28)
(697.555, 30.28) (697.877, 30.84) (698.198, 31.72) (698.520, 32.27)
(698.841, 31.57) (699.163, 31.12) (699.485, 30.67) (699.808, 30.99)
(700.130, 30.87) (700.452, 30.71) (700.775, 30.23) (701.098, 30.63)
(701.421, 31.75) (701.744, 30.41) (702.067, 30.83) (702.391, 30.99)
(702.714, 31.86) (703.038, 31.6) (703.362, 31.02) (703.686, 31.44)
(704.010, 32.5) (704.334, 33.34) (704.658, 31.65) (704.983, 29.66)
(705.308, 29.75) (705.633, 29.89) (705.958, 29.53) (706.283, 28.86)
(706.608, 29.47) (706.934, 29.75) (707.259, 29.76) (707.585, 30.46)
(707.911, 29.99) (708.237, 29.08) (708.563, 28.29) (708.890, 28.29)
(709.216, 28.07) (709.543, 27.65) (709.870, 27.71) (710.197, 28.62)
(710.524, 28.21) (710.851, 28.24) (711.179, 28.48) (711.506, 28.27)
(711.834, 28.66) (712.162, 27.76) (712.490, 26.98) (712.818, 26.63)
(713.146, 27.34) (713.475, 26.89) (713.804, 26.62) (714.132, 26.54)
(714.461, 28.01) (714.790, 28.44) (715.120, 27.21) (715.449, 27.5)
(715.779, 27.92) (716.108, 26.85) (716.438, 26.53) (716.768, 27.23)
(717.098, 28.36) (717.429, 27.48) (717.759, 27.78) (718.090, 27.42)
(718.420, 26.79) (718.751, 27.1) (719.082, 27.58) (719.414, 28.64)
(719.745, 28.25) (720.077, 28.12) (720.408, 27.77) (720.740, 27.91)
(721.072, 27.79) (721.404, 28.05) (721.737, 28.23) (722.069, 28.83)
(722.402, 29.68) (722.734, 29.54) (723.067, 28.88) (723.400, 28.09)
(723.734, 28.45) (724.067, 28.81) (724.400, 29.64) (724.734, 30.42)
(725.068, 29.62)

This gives 0.9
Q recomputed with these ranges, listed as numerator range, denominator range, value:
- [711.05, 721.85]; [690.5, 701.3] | 0.89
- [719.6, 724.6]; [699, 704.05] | 0.92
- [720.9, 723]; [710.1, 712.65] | 1.02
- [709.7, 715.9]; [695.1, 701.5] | 0.89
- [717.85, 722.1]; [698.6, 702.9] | 0.90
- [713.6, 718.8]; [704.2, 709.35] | 0.92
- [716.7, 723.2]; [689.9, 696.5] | 0.90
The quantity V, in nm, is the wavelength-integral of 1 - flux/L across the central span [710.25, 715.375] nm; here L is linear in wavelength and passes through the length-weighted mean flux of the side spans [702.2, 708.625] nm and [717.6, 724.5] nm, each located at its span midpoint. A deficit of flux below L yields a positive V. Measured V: 0.31 nm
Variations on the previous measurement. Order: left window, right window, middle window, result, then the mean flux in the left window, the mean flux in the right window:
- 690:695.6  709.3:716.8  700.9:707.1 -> -0.35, 31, 27.6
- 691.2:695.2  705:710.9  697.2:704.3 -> -0.26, 31.2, 29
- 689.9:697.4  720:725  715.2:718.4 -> 0.19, 31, 28.7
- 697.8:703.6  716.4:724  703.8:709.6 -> 0.07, 31.1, 28.1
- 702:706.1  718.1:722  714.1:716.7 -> 0.12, 31.1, 27.8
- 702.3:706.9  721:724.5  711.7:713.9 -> 0.19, 30.8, 28.7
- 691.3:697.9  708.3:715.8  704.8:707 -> -0.05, 31.1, 27.8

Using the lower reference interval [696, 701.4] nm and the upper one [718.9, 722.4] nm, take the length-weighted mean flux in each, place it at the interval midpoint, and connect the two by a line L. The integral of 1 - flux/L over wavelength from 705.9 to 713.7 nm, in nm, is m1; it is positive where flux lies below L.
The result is 0.302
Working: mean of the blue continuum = 31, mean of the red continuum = 28.2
